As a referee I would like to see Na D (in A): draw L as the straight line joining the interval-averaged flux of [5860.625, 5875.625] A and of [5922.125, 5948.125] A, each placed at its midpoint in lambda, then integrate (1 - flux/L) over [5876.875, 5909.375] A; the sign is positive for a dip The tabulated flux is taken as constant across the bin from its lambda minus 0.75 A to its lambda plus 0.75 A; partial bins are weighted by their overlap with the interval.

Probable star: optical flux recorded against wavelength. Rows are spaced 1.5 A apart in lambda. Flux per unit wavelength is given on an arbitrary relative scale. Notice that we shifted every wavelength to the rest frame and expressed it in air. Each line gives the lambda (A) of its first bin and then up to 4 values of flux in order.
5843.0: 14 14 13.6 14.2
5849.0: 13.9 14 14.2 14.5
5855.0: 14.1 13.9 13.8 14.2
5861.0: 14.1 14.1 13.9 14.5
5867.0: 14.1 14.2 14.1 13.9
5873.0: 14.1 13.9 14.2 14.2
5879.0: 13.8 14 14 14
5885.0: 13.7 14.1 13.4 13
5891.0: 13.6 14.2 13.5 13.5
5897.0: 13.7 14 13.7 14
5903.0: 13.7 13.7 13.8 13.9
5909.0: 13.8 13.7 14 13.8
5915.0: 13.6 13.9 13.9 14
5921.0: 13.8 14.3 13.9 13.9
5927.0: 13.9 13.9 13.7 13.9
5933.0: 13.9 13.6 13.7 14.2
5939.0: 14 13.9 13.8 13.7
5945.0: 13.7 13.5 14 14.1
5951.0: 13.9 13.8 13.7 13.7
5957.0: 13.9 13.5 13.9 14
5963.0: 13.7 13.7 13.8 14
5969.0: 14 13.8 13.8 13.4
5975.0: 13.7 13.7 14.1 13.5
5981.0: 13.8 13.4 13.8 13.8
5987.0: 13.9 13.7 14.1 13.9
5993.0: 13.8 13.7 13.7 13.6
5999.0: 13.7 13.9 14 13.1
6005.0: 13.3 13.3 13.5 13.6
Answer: 0.5 A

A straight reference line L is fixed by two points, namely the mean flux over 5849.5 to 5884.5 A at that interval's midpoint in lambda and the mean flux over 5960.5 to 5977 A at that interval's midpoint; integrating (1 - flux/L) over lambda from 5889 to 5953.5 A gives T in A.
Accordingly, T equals 0.5 A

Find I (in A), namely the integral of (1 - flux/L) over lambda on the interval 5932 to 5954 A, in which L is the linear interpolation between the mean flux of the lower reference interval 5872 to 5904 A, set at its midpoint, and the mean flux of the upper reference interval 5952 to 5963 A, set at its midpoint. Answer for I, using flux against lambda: -0.1 A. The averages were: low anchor 13.8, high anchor 13.8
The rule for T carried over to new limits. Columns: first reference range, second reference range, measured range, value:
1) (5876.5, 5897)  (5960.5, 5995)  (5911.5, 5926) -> -0.1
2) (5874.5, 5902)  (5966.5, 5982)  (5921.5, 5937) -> -0.1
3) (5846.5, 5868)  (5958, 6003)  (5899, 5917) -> 0.2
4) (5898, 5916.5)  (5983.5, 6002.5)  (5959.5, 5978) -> 0.0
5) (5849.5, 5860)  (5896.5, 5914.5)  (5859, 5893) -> 0.0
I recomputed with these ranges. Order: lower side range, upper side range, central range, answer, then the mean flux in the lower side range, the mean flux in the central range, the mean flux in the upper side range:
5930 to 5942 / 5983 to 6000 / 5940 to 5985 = 0.17 A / 13.9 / 13.8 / 13.8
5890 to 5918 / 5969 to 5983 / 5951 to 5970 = -0.12 A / 13.8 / 13.8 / 13.7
